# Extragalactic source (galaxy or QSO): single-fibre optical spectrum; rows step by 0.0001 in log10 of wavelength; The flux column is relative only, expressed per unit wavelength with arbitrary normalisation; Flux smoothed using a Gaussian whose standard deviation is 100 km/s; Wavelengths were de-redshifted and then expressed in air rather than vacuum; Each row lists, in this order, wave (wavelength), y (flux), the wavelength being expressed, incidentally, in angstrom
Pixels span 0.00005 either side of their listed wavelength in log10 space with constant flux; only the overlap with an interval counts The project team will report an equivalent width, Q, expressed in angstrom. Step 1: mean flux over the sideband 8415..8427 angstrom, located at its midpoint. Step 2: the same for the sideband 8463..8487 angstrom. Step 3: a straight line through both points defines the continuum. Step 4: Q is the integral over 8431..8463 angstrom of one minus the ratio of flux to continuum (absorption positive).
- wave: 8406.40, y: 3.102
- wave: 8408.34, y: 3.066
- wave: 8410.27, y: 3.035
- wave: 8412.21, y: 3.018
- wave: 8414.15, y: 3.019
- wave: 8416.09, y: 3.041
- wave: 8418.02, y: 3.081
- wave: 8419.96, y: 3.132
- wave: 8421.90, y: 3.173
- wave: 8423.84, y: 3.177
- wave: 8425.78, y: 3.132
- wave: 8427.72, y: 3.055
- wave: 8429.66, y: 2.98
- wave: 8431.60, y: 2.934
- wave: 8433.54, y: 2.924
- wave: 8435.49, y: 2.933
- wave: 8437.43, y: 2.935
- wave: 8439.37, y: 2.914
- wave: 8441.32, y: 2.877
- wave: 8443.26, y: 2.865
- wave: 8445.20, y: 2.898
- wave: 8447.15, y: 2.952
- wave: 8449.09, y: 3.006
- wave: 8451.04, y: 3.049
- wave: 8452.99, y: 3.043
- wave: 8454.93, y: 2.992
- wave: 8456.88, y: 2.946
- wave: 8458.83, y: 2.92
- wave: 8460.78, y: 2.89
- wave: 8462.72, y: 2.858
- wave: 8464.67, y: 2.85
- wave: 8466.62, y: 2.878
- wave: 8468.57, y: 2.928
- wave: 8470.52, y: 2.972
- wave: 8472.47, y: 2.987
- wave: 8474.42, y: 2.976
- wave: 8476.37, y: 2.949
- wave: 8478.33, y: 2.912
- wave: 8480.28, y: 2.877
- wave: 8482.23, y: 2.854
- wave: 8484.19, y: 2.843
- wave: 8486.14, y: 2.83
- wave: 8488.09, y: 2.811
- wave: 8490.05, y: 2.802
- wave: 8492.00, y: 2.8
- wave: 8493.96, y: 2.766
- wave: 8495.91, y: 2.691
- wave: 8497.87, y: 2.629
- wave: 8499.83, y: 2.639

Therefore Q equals 0.8 angstrom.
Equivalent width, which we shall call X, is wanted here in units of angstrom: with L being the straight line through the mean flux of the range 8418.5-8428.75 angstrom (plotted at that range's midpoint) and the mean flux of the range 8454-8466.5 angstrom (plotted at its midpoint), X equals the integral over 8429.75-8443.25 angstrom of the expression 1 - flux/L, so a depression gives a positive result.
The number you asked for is 0.6 angstrom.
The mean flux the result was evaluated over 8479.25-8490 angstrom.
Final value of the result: 2.84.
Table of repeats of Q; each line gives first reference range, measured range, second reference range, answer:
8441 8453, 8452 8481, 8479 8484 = -0.30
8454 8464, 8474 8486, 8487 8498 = -0.31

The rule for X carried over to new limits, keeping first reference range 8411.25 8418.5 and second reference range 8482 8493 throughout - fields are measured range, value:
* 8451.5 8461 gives -0.2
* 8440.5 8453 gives 0.0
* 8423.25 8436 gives -0.1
